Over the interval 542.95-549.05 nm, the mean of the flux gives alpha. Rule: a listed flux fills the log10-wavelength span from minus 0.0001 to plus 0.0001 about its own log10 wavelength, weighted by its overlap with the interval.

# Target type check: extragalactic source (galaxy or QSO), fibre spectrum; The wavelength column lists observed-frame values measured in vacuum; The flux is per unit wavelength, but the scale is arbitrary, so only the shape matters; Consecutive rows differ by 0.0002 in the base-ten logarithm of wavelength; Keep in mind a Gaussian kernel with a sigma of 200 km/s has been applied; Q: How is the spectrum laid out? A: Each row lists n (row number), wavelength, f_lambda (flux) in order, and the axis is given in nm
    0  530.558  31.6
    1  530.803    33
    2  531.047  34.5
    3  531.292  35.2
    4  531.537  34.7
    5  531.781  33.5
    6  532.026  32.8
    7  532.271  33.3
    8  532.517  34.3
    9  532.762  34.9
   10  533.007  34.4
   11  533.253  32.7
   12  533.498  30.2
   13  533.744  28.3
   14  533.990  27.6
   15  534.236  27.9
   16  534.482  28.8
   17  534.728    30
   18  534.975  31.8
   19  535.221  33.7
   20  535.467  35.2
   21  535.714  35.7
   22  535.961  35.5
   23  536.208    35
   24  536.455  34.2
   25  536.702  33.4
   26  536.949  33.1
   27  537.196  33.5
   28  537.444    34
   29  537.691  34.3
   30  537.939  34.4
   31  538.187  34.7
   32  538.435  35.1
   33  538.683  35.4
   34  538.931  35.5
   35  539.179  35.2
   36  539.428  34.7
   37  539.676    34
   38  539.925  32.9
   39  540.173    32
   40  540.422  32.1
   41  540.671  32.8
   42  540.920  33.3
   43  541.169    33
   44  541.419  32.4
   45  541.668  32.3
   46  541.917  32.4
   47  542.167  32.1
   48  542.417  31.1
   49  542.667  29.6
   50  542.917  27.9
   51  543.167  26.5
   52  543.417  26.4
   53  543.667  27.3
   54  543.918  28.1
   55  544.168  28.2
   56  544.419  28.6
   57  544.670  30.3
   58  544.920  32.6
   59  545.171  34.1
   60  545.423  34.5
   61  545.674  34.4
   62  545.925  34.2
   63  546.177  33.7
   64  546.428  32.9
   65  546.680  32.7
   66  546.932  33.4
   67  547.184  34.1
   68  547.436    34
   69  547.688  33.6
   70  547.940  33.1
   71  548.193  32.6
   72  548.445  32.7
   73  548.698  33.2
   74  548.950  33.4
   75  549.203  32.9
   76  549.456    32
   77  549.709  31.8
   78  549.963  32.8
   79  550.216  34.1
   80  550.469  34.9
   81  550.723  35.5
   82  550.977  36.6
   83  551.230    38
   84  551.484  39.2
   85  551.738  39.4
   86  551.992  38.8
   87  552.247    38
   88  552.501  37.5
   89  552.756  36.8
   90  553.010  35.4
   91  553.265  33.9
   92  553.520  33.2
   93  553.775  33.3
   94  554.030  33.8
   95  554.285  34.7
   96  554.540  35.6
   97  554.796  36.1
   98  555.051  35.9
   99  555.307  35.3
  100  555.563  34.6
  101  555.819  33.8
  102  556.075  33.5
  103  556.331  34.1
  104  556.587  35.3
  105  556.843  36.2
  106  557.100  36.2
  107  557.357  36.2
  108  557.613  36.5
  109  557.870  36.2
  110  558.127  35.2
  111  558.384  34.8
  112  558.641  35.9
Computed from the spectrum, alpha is 31.8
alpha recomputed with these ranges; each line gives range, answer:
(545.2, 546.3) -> 34.2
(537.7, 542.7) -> 33.3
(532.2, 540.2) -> 33.2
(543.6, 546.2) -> 31.5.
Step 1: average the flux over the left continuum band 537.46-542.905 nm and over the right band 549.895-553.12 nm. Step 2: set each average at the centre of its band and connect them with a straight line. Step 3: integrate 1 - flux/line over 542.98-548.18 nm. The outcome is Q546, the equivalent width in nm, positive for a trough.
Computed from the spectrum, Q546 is 0.49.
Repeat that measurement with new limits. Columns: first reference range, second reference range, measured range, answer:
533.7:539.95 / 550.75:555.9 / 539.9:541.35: 0.054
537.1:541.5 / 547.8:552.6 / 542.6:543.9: 0.258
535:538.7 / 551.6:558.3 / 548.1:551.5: 0.109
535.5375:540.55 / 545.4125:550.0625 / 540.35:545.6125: 0.461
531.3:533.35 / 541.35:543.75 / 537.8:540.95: -0.299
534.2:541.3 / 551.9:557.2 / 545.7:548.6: 0.095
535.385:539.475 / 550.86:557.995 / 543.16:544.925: 0.340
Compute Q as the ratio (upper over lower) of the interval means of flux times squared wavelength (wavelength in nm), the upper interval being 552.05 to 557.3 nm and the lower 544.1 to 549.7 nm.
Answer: 1.10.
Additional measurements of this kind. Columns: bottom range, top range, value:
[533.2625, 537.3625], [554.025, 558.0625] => 1.18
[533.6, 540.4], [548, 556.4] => 1.11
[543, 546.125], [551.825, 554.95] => 1.21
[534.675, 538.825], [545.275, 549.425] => 1.02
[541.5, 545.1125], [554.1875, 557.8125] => 1.25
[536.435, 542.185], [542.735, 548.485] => 0.96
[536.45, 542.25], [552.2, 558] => 1.11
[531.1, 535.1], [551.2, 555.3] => 1.22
